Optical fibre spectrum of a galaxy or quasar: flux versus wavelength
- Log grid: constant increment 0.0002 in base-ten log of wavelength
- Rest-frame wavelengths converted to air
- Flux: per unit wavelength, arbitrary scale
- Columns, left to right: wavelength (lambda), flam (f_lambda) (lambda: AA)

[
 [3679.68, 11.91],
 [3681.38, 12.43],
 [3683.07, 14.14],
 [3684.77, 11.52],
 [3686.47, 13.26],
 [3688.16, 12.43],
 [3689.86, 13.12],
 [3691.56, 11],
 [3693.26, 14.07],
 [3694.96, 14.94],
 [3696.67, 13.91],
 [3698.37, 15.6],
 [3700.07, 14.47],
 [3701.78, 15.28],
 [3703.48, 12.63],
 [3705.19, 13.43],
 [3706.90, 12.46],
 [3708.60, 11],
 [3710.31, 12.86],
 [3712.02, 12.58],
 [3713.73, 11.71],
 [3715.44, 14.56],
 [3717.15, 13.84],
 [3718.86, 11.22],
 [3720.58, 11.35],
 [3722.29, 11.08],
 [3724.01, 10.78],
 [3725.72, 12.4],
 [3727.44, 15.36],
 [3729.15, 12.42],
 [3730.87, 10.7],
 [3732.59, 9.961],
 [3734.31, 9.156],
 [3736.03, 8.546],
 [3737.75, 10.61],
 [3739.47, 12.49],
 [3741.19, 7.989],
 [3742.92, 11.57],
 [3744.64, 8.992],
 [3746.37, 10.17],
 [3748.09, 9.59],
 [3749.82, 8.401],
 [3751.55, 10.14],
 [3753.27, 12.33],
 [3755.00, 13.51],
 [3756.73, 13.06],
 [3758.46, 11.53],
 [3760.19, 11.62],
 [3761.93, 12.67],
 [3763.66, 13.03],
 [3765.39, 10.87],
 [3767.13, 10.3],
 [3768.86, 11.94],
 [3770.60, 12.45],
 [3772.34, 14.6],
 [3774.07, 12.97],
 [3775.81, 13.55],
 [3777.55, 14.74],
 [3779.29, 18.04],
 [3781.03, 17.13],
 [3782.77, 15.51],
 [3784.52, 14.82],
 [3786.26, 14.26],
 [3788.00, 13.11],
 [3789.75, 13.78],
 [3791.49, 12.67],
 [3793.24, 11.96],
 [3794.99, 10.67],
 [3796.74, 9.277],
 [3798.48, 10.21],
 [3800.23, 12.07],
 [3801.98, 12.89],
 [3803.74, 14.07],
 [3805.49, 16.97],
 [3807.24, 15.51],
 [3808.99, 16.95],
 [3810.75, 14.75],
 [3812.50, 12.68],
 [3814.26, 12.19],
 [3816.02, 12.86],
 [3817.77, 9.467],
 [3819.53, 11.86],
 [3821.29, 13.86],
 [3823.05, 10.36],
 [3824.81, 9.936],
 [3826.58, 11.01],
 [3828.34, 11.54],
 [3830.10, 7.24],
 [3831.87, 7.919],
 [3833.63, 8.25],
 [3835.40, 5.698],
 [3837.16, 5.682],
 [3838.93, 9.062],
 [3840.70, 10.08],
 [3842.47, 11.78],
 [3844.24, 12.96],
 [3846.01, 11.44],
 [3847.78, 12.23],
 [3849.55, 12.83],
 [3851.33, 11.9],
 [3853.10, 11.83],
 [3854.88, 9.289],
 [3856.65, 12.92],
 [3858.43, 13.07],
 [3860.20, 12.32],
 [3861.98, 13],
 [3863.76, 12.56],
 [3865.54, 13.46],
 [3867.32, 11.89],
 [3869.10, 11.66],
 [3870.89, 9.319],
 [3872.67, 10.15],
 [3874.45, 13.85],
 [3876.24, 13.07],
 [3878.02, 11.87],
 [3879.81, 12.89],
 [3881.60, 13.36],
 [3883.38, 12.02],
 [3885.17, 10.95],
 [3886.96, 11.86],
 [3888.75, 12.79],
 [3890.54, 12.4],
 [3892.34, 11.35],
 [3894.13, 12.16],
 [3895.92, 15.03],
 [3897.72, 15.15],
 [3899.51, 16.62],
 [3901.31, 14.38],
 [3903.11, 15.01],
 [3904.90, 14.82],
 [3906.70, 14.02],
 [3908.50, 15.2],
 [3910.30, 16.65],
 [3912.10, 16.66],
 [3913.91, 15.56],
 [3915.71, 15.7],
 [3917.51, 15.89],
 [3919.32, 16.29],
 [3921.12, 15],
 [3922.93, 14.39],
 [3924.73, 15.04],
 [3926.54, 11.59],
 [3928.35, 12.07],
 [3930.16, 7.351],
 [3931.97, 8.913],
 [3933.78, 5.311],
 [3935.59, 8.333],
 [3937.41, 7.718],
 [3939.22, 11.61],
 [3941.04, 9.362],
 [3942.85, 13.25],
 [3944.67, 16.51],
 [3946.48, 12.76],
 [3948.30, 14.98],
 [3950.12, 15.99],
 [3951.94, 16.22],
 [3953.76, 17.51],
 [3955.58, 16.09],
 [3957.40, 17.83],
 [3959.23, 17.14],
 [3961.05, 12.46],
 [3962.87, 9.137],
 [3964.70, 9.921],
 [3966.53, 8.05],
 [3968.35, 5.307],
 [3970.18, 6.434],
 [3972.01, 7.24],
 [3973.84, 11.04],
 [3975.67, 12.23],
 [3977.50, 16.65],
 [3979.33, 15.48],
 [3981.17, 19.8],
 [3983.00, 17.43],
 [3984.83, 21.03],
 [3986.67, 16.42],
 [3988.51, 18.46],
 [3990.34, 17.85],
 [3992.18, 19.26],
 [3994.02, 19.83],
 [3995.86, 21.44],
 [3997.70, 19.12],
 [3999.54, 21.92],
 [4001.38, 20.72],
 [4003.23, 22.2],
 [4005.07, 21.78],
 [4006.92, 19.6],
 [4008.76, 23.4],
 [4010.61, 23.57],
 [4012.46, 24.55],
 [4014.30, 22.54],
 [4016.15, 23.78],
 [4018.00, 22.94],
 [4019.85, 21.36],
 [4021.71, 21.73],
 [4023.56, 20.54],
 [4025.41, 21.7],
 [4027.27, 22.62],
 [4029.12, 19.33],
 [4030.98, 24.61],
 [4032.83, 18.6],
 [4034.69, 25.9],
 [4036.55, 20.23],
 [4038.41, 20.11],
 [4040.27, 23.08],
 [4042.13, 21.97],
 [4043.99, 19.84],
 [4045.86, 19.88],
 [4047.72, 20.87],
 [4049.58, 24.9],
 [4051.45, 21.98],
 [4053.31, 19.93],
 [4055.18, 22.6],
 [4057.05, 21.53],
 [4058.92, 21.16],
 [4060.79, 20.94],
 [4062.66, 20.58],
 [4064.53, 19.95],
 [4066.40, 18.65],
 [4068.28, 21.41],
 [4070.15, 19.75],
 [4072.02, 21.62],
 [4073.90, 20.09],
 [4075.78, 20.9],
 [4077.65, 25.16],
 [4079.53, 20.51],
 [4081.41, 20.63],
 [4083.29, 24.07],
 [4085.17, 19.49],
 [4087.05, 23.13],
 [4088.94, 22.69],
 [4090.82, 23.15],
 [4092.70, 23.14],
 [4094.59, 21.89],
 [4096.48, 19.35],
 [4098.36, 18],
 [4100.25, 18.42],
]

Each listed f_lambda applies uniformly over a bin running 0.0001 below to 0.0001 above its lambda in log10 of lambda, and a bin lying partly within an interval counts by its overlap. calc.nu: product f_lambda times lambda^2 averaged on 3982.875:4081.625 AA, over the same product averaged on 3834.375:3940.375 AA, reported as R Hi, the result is 1.8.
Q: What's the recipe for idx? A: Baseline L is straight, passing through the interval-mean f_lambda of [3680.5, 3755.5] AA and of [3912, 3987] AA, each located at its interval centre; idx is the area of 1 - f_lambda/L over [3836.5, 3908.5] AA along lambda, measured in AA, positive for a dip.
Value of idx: 2.14 AA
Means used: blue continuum 12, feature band 12.4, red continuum 13.1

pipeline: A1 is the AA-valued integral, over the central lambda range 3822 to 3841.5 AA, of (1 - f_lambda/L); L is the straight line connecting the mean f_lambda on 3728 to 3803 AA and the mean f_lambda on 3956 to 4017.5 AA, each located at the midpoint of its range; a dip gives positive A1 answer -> 6.8 AA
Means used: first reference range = 12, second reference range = 17.1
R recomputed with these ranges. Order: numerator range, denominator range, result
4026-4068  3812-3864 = 2.18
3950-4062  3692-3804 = 1.75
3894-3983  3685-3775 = 1.23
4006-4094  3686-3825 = 2.02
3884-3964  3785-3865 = 1.21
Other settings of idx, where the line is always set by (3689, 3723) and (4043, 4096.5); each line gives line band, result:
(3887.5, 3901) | 2.9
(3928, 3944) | 7.9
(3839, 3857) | 5.2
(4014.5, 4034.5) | -1.5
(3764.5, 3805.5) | 4.6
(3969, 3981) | 4.6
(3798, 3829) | 5.5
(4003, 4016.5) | -1.8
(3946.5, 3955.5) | 1.4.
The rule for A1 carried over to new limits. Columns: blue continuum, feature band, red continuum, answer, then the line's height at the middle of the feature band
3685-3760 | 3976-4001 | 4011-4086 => 1.4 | 19.8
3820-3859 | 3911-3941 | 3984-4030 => 6.7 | 16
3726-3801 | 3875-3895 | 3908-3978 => 0.3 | 12.5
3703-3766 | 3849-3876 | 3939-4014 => 3.9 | 14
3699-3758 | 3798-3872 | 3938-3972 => 3.1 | 12.1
